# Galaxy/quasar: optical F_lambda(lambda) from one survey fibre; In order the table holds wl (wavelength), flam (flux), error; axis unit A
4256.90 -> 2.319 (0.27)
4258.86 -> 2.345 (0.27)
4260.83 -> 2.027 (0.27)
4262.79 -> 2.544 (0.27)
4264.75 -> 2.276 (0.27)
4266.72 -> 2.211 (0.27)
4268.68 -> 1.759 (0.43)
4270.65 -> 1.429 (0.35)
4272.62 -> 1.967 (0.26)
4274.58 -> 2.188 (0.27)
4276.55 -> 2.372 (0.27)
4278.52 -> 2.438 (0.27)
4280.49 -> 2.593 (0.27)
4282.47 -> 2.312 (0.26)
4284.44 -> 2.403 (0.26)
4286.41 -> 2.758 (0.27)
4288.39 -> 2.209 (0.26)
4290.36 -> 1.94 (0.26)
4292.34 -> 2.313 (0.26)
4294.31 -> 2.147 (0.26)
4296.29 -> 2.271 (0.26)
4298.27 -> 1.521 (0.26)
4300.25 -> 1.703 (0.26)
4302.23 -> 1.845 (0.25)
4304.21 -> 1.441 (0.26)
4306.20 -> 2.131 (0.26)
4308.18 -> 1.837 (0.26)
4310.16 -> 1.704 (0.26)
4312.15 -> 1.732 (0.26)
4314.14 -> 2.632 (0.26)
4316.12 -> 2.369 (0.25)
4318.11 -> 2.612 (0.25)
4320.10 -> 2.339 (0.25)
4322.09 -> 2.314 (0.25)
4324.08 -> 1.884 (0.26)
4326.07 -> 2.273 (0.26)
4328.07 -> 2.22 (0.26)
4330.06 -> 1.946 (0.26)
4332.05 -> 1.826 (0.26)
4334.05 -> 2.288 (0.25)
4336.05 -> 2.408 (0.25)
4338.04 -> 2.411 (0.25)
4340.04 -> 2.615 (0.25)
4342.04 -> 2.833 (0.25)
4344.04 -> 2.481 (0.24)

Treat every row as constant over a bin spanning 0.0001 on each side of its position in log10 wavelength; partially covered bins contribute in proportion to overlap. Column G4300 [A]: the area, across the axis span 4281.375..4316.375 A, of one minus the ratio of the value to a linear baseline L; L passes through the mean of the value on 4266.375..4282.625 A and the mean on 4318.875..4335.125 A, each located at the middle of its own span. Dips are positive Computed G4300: 1.2 A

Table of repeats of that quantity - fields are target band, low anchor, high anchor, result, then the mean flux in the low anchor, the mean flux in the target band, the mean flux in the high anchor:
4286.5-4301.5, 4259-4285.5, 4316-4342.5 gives 1.2 A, 2.2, 2.06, 2.3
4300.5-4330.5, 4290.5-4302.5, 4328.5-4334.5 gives -1.2 A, 1.97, 2.08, 2.02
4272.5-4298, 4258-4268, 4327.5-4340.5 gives -0.4 A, 2.26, 2.29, 2.23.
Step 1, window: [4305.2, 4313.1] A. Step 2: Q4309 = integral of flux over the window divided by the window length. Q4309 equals 1.85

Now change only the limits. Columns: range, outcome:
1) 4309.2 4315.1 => 2.02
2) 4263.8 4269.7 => 2.08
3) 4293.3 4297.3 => 2.21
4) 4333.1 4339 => 2.37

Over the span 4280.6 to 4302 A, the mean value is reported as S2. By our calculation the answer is 2.16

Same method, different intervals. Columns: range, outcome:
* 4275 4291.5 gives 2.37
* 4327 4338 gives 2.16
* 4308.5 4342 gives 2.23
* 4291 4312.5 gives 1.88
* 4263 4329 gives 2.13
